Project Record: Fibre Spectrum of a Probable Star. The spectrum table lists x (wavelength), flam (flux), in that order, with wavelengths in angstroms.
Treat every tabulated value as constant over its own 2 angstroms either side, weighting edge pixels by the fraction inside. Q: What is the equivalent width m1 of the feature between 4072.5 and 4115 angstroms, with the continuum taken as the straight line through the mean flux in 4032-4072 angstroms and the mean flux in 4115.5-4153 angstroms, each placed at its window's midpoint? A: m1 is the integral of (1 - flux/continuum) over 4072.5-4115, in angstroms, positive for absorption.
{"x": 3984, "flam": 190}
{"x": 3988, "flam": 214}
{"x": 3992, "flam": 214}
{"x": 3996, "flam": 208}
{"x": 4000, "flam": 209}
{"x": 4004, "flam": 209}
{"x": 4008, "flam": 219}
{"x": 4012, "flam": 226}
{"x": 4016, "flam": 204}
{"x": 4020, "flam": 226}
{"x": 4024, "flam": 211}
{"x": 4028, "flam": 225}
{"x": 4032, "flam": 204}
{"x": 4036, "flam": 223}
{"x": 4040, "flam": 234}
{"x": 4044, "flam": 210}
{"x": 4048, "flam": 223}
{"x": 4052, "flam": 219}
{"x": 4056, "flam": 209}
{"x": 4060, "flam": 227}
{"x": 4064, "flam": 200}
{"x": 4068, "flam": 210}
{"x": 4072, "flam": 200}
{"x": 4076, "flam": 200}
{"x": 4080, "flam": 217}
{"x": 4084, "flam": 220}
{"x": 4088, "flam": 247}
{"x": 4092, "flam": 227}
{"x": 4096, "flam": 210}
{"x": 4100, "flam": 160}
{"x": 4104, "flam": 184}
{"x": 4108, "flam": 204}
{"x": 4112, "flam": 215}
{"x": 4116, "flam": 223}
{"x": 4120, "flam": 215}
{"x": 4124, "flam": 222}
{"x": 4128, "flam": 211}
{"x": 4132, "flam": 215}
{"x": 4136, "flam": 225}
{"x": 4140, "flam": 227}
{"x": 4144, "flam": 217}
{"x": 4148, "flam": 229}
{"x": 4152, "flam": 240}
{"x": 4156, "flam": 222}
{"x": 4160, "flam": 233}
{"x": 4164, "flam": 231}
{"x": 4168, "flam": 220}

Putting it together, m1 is 2.0 angstroms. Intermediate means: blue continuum 216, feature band 208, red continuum 222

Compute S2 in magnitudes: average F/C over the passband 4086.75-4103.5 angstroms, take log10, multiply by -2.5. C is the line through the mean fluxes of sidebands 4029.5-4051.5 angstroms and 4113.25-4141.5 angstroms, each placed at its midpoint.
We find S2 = 0.063 mag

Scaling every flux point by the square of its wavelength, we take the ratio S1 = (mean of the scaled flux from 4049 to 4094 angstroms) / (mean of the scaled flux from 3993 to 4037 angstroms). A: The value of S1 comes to 1.0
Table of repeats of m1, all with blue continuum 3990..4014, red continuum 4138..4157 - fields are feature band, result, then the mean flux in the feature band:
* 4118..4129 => 0.4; 216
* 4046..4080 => 1.3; 211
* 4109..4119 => 0.3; 217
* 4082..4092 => -0.5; 232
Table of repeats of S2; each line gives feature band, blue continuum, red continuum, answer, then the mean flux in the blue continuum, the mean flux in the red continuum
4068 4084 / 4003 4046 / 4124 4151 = 0.06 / 218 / 221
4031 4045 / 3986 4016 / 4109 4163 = -0.02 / 213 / 222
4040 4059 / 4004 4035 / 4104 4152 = -0.01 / 216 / 218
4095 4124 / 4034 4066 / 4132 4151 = 0.10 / 218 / 224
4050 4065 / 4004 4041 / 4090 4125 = -0.01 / 218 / 206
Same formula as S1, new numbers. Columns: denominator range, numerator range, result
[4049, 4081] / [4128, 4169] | 1.12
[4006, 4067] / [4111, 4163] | 1.08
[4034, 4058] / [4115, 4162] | 1.06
